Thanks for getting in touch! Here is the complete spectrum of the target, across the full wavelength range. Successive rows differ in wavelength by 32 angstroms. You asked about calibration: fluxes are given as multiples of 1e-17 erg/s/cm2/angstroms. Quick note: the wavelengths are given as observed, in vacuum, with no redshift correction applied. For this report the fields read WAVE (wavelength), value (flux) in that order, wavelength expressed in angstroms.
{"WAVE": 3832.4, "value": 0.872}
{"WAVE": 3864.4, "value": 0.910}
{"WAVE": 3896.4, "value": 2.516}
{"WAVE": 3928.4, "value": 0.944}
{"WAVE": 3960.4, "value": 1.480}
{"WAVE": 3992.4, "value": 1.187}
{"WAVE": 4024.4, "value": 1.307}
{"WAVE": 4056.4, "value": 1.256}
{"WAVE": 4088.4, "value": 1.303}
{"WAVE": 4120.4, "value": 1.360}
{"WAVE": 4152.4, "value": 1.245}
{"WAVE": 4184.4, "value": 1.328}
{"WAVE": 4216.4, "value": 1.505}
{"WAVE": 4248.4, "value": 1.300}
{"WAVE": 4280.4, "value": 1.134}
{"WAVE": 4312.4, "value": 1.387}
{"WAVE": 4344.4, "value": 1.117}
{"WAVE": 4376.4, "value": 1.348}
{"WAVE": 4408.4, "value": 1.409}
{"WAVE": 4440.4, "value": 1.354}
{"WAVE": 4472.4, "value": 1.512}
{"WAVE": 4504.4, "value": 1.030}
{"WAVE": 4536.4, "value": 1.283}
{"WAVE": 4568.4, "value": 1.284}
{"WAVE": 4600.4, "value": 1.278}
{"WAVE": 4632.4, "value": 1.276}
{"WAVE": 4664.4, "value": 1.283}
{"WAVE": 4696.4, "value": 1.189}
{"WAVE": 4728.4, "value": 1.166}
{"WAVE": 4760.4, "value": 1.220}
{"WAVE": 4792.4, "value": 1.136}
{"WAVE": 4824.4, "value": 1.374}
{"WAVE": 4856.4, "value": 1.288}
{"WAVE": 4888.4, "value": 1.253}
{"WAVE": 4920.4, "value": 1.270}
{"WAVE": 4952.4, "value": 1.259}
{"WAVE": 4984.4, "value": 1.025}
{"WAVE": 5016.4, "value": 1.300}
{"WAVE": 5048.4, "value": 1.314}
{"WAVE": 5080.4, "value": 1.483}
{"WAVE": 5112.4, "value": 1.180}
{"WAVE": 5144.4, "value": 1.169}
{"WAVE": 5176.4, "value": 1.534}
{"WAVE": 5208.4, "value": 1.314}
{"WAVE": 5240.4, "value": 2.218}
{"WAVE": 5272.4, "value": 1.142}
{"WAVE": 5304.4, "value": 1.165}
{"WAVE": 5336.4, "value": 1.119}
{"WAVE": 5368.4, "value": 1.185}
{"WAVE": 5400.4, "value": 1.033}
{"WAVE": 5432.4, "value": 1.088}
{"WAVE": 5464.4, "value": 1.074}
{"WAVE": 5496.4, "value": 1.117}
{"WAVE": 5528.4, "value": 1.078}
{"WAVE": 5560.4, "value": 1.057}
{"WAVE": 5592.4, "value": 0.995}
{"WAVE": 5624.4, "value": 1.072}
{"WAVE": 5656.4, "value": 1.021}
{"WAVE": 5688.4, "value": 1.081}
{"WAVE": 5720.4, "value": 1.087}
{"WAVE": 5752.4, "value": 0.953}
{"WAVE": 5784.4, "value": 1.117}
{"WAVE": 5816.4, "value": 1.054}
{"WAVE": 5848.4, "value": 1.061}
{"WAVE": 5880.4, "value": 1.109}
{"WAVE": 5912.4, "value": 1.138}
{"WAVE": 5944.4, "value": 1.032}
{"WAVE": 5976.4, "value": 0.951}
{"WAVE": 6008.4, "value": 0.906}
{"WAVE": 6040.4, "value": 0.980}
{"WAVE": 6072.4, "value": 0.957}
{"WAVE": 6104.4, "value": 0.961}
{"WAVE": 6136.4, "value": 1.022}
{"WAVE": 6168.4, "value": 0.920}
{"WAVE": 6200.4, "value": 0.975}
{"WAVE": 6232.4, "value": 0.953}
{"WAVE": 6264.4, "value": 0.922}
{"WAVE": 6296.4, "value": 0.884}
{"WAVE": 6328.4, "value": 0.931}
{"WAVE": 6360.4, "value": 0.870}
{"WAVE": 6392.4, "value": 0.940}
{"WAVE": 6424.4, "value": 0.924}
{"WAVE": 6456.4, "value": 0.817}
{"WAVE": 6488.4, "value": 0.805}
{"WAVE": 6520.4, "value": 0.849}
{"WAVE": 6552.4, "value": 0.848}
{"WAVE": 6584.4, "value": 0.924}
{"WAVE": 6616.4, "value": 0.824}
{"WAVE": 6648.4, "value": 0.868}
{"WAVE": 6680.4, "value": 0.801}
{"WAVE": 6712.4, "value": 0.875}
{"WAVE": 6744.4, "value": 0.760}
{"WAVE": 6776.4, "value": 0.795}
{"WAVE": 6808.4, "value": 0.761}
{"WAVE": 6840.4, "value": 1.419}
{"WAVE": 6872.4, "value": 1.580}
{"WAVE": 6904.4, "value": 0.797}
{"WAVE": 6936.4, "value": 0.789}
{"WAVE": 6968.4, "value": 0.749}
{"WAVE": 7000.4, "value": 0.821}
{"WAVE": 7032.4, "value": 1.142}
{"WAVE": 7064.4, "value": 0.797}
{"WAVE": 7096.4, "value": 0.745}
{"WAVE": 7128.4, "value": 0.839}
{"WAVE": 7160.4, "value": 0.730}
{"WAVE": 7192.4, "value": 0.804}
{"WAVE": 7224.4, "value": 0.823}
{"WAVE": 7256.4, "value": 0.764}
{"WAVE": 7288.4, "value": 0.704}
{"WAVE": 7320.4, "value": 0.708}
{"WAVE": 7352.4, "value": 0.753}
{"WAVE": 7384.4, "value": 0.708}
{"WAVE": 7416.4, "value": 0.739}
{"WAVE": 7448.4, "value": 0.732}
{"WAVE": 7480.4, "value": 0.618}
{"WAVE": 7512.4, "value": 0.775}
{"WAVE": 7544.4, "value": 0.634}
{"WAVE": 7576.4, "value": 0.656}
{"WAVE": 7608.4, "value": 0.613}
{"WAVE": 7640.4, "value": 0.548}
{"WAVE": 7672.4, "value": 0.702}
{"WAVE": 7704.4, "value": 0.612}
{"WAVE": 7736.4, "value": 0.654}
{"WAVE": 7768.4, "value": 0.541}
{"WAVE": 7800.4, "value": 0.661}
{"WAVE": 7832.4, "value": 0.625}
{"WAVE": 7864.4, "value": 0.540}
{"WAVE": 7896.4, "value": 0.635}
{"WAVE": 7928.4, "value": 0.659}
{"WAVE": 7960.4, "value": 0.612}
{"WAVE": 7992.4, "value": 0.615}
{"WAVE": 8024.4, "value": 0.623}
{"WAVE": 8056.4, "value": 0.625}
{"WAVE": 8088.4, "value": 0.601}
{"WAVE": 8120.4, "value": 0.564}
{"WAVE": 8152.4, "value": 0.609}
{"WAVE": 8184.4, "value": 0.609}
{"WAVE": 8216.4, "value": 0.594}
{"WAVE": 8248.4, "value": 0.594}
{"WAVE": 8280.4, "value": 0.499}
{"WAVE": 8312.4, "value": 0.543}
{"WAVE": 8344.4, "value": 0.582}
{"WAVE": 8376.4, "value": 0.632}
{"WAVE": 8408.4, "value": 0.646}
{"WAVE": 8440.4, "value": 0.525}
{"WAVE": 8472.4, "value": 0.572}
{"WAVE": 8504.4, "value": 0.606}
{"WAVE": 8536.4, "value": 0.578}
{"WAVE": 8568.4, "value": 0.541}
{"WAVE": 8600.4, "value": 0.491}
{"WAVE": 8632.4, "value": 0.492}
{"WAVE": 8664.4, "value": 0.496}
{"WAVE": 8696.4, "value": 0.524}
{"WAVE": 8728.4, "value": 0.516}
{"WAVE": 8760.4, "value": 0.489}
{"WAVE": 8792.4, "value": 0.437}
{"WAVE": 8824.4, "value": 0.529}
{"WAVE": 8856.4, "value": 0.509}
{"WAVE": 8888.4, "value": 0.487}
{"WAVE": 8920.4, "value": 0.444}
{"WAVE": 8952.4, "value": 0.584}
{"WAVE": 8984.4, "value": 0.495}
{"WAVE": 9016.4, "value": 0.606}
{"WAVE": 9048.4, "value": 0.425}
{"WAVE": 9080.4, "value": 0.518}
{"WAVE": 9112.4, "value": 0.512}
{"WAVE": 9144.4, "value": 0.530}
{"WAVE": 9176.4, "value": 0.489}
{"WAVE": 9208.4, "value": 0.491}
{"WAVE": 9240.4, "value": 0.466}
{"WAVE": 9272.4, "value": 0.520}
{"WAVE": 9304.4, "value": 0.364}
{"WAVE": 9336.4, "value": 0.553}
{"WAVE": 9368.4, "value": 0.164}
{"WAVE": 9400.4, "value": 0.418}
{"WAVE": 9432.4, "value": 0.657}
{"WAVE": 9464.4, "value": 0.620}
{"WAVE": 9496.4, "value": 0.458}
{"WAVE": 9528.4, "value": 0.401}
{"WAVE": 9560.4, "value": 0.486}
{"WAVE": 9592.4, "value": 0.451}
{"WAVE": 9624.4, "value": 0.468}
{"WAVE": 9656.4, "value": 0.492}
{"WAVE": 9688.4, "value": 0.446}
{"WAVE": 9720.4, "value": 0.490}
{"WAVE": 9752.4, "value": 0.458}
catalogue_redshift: 0.04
